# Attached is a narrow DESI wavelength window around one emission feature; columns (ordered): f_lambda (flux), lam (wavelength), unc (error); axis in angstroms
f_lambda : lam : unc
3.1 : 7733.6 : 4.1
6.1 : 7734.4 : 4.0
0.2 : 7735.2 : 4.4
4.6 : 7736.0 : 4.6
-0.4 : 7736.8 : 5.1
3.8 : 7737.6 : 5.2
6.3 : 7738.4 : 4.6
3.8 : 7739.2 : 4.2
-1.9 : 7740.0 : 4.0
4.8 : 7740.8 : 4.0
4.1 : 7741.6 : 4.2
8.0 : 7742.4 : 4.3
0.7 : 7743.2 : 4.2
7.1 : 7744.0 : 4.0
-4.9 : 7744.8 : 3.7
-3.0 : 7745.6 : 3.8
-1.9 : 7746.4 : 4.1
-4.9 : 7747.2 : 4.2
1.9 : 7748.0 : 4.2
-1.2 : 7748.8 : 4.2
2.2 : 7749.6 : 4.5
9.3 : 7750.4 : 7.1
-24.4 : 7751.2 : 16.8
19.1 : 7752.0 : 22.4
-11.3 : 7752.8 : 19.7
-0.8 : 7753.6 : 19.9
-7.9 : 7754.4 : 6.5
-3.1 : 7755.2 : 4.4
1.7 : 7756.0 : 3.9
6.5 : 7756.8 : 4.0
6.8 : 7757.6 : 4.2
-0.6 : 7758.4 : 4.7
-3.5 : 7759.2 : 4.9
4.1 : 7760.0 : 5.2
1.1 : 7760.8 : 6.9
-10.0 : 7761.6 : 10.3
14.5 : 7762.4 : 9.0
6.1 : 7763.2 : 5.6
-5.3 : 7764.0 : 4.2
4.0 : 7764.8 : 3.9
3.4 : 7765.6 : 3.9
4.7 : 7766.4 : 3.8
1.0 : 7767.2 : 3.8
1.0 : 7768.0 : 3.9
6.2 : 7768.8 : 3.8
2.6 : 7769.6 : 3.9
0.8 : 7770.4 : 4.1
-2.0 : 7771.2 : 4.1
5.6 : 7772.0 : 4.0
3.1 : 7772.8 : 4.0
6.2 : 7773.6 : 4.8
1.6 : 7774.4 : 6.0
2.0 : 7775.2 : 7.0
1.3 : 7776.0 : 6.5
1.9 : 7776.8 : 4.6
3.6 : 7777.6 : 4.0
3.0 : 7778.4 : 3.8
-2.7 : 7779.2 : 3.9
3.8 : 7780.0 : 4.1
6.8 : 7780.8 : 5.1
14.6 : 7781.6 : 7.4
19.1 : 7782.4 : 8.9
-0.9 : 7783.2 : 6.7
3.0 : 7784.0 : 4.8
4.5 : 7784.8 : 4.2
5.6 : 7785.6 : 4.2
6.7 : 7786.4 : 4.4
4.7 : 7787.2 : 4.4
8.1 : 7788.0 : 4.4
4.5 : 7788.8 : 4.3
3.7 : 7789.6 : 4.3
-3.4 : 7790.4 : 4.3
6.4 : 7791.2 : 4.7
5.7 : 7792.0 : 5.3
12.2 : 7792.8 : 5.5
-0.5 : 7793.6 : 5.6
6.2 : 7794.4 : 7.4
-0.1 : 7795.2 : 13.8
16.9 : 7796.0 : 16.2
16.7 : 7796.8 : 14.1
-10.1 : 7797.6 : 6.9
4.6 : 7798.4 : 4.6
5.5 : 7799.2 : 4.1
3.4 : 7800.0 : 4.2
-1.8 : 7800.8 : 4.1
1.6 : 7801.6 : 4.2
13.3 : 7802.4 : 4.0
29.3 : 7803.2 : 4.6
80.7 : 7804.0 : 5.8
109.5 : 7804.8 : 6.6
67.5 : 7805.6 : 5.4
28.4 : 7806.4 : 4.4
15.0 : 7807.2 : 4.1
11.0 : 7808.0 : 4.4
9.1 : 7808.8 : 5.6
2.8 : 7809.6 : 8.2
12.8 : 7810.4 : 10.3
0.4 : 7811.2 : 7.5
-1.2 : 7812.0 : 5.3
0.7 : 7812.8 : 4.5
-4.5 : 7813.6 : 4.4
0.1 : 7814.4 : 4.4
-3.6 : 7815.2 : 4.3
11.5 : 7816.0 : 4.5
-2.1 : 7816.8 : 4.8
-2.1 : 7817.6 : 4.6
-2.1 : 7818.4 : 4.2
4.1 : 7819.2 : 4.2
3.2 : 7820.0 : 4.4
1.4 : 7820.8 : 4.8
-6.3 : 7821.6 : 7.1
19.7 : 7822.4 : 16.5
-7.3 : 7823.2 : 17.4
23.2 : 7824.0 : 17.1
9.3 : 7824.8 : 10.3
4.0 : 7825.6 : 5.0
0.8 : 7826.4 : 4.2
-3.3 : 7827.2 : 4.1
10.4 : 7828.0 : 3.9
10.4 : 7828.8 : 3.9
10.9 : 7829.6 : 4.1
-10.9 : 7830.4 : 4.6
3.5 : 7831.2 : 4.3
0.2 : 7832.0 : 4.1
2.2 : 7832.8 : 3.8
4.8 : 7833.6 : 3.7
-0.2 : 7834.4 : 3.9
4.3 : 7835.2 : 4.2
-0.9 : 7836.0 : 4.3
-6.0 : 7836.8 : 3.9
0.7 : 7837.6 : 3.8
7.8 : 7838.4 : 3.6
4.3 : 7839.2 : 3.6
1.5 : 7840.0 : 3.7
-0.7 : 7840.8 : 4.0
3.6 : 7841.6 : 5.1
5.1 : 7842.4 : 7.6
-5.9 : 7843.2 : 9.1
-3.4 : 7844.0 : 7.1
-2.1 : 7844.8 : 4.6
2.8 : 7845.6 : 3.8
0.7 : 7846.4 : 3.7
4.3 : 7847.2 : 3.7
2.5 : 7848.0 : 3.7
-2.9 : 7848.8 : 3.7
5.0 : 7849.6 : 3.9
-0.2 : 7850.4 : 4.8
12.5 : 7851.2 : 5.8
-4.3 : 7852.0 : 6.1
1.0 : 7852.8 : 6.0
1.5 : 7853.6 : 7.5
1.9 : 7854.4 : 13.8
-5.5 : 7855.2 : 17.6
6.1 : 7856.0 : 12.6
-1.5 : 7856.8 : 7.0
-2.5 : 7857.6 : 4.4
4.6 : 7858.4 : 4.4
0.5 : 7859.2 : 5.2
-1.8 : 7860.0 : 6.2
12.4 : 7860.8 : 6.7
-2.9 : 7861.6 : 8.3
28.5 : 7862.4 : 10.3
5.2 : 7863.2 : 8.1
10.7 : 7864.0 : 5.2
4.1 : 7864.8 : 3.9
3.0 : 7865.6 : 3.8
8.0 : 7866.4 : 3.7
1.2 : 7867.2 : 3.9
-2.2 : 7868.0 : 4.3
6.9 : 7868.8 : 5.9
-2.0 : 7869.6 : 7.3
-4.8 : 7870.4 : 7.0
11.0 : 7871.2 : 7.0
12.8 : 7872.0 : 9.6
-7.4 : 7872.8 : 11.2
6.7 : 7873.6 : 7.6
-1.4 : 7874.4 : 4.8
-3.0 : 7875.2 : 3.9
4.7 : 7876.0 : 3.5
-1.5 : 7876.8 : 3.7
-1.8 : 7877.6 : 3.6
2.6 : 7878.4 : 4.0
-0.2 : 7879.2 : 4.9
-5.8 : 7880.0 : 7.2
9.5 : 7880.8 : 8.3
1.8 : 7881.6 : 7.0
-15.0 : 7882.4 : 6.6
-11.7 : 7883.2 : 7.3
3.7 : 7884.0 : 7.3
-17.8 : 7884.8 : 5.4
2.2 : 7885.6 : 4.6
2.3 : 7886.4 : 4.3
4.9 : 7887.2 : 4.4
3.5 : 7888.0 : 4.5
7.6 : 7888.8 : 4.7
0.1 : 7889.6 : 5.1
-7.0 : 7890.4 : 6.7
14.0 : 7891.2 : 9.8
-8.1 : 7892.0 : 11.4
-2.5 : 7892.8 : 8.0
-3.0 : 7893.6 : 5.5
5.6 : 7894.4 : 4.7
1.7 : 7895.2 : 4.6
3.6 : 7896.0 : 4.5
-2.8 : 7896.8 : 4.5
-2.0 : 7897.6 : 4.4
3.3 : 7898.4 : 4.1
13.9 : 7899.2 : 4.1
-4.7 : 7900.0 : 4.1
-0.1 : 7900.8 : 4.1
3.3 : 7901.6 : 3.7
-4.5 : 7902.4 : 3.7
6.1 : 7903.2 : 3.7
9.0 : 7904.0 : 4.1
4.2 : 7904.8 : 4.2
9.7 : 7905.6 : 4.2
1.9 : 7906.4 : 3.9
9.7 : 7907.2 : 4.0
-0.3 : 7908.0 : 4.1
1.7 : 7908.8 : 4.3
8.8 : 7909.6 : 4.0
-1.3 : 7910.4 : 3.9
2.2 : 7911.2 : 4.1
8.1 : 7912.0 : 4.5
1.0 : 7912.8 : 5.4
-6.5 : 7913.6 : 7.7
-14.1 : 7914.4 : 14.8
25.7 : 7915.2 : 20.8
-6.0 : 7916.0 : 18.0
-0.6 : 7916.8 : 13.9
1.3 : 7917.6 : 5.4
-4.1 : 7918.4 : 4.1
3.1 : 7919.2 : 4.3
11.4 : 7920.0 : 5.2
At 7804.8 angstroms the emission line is H-alpha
